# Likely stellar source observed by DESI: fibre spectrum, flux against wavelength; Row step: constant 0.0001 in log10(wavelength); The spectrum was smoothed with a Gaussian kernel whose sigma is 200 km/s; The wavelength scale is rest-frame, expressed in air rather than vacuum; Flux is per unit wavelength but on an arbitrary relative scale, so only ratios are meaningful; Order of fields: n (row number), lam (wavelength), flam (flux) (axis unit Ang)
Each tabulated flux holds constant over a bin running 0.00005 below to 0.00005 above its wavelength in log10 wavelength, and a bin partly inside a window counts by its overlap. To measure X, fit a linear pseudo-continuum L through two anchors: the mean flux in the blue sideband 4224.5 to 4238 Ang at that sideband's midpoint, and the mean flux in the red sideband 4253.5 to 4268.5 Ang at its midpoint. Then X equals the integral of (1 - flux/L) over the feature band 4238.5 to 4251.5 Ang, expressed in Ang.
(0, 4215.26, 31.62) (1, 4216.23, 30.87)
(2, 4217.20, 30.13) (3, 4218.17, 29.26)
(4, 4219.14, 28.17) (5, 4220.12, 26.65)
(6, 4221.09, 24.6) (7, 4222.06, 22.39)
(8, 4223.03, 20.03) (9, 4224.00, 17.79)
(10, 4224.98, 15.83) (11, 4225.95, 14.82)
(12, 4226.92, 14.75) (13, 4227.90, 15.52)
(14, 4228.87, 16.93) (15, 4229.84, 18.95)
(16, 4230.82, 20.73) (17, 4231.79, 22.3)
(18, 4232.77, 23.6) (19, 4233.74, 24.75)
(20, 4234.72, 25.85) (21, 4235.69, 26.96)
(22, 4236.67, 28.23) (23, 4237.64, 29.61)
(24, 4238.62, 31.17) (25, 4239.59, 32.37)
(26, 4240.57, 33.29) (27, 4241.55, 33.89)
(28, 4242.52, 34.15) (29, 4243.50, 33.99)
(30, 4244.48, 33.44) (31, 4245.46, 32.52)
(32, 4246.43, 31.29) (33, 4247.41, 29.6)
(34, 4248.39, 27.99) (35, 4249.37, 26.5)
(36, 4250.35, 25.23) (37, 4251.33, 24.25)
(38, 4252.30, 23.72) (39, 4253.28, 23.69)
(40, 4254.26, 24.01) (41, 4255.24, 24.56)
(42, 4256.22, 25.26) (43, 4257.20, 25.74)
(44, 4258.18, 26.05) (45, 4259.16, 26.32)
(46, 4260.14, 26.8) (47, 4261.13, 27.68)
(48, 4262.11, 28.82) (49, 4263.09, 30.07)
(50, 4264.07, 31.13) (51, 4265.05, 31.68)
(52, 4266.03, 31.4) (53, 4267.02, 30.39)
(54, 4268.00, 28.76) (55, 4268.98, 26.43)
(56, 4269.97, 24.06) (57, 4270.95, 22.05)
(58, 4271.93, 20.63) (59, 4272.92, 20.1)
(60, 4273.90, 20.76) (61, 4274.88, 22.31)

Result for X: -3.6 Ang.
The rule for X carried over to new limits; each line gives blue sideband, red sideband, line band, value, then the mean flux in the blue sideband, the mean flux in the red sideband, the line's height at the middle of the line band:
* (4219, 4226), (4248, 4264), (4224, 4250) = -2.6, 21.3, 26.2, 23.4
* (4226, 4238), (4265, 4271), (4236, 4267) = -4.7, 22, 27.9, 25.2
